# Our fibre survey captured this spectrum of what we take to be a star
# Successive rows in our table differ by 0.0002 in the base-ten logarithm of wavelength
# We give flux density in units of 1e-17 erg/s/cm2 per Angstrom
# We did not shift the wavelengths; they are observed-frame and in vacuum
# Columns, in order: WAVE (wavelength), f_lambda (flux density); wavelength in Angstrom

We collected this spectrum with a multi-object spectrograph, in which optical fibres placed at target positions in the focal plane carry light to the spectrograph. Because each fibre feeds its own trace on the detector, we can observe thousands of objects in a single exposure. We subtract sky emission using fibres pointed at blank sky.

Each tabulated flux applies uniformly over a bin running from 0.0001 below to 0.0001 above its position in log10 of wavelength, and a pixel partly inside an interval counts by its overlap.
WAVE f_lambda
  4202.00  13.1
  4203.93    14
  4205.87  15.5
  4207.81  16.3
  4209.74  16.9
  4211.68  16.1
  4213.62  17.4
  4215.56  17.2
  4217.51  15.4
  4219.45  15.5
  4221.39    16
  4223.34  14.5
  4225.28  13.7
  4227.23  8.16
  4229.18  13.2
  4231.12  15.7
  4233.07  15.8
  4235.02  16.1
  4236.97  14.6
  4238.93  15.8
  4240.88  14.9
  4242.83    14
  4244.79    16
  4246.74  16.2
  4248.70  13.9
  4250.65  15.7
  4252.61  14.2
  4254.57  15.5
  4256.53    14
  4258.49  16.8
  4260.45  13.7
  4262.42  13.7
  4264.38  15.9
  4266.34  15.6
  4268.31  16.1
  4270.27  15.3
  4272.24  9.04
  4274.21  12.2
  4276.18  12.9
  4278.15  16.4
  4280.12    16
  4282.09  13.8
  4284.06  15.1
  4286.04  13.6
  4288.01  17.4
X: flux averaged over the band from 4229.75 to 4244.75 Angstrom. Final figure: 15.3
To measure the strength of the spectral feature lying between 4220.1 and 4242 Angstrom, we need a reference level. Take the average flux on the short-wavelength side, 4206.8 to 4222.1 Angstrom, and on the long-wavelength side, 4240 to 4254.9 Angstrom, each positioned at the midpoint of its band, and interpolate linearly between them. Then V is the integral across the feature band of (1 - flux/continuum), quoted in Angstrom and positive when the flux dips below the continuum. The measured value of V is 1.76 Angstrom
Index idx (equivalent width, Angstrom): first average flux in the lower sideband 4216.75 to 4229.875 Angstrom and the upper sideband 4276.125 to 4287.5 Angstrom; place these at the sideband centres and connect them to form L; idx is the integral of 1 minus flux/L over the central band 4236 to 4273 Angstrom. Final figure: -1.2 Angstrom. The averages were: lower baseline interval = 13.8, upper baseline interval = 14.9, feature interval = 14.8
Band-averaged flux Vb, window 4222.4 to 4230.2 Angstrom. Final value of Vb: 12.4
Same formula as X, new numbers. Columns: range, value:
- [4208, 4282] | 14.9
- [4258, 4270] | 15.2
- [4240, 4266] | 15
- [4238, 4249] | 15.2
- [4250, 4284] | 14.5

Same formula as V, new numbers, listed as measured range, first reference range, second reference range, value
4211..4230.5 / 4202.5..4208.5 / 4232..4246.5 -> 0.6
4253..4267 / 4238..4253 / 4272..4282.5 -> -0.5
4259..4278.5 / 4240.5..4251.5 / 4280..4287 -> 0.9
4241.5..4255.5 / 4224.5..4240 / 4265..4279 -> -1.0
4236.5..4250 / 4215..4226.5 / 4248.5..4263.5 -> -0.2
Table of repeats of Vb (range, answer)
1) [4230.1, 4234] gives 15.7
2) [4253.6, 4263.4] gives 14.7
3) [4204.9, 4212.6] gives 16.2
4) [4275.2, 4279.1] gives 14.6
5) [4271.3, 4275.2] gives 10.6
